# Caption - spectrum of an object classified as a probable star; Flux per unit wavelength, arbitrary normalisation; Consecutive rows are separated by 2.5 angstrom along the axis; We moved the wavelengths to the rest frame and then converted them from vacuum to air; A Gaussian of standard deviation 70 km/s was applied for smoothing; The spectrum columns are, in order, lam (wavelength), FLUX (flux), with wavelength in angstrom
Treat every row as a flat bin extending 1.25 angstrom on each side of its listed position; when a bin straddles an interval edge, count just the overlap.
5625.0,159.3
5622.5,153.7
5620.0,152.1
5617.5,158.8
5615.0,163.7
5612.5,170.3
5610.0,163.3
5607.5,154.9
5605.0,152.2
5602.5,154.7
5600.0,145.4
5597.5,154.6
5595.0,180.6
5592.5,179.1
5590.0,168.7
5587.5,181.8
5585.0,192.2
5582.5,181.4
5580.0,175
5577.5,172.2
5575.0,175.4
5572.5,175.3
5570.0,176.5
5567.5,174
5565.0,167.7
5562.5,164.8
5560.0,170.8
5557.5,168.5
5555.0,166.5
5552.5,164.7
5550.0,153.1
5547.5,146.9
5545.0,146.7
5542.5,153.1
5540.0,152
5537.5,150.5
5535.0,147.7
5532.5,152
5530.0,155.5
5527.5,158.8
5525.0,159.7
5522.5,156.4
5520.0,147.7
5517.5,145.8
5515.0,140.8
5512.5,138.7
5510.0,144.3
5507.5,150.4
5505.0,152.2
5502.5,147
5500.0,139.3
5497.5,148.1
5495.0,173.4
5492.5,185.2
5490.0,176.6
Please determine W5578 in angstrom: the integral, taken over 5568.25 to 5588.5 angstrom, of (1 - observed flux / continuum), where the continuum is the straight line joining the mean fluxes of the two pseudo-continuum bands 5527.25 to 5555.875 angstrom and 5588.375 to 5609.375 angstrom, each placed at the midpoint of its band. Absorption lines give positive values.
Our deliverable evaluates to -2.5 angstrom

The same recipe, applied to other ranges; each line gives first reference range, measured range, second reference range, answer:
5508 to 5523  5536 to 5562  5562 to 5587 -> 0.9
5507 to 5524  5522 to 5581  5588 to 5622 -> -3.6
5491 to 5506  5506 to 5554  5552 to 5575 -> 3.8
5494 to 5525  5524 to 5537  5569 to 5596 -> 0.2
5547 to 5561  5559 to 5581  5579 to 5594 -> -0.2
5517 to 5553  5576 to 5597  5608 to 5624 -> -2.8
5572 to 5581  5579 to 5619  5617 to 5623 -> -0.7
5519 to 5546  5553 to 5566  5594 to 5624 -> -1.1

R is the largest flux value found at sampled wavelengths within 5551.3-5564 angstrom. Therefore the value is 170.8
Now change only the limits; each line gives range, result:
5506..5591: 192.2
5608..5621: 170.3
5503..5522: 152.2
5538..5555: 166.5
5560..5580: 176.5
